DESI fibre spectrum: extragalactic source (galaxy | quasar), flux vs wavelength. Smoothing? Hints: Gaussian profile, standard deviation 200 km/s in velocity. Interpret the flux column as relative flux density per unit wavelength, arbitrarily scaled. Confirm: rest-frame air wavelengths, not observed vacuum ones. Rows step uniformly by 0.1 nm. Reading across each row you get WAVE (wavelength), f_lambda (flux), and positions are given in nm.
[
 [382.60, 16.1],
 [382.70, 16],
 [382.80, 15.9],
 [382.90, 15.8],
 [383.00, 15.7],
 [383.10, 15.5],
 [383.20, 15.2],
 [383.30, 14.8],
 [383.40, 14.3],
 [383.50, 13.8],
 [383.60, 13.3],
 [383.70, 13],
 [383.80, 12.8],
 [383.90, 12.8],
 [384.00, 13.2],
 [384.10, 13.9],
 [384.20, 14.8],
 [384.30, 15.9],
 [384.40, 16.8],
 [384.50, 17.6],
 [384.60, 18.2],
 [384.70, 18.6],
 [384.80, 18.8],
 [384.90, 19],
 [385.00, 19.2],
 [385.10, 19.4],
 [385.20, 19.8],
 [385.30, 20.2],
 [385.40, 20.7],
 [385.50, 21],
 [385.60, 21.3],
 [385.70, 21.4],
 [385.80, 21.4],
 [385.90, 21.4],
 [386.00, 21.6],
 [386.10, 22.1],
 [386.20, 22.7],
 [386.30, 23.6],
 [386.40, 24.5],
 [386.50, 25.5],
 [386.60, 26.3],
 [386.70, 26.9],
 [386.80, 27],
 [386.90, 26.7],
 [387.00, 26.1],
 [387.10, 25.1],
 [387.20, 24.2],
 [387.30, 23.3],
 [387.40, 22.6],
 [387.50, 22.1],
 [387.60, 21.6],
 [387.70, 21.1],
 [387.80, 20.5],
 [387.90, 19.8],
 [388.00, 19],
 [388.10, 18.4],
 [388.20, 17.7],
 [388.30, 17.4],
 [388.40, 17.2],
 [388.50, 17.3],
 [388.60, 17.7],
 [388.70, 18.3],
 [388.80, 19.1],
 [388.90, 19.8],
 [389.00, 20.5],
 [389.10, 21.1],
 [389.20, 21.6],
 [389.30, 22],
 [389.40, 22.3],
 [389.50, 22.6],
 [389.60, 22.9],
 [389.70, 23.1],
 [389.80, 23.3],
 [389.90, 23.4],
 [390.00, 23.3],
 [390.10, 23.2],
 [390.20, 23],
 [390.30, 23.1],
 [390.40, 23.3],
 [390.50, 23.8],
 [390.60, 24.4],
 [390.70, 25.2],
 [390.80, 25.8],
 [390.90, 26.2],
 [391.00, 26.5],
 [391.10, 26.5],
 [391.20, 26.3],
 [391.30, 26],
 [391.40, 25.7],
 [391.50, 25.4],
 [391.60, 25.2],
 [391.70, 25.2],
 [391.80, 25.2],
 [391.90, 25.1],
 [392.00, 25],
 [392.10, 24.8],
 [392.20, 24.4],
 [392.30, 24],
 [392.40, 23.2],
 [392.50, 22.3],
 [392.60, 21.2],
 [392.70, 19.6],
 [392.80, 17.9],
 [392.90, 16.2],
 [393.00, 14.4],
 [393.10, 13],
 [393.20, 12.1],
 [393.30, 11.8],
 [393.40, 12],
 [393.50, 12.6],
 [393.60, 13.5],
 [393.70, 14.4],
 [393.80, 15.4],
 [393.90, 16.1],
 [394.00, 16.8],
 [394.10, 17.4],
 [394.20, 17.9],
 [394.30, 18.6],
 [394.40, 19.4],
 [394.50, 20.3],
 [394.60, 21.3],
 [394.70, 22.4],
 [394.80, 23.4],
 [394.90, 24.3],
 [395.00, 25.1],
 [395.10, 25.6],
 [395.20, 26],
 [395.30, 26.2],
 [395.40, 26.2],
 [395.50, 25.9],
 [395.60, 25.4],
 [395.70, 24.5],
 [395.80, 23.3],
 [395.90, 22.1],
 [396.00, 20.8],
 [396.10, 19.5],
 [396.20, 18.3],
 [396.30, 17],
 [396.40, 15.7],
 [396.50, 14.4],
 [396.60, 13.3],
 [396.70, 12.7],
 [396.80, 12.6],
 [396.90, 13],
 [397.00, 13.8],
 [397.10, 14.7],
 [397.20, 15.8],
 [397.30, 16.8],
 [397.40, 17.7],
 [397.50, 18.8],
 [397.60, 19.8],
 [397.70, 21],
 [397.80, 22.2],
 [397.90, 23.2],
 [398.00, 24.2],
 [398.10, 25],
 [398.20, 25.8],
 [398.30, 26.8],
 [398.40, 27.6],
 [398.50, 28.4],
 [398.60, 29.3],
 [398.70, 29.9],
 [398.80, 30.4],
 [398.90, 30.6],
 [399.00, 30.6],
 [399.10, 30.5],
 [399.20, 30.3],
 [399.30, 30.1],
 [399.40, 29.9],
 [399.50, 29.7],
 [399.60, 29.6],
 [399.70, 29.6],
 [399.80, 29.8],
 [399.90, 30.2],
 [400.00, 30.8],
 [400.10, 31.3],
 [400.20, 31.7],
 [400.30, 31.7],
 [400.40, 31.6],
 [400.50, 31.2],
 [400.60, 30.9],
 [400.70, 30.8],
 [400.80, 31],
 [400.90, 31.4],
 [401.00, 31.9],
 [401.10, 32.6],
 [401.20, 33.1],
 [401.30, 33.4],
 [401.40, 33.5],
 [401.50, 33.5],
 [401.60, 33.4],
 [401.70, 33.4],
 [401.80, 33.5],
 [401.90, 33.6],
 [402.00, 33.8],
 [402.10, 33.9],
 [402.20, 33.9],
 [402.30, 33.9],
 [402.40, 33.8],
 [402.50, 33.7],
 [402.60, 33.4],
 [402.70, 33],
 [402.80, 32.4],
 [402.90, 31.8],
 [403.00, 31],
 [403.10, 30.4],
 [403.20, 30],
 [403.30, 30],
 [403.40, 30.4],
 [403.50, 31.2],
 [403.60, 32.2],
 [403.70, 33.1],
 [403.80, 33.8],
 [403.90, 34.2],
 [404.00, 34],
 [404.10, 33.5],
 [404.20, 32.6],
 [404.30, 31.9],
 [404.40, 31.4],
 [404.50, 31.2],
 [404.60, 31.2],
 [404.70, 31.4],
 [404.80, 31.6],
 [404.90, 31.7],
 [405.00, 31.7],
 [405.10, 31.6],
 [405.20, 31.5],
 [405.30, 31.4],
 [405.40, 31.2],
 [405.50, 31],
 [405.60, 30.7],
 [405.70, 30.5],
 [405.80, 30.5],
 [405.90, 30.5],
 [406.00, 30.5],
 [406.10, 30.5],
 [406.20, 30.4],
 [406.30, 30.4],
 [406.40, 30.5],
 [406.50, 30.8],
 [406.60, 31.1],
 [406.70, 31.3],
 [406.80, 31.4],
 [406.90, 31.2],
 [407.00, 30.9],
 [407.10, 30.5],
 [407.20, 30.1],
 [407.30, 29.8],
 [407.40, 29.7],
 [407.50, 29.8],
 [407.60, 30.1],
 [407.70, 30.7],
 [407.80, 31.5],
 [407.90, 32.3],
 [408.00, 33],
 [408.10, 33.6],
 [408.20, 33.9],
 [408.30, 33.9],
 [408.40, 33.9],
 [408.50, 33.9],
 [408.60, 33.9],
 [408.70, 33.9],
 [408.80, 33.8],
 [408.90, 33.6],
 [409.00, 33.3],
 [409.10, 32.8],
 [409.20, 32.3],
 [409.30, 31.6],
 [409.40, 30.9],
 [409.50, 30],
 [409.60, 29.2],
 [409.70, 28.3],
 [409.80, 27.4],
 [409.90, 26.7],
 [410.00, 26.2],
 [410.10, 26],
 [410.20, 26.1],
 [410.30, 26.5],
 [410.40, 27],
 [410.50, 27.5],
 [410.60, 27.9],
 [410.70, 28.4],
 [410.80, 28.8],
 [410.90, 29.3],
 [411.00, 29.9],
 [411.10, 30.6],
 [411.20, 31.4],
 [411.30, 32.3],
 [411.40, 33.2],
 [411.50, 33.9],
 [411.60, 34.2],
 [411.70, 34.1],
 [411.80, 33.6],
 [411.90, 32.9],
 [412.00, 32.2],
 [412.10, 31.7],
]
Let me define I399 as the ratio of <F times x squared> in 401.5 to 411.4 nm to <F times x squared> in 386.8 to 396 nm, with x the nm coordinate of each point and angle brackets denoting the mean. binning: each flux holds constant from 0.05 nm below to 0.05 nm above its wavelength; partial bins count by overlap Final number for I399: 1.56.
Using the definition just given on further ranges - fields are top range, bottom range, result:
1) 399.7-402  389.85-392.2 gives 1.35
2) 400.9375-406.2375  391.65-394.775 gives 1.80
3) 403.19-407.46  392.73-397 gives 1.78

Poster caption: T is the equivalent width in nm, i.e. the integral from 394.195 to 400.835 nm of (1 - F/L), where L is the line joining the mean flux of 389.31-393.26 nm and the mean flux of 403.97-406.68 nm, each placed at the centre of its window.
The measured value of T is 0.64 nm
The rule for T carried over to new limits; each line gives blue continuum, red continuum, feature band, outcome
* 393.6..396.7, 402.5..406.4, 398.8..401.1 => -0.405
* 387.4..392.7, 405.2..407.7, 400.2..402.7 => -0.408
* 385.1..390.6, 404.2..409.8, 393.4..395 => 0.437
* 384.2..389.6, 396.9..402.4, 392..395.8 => 0.778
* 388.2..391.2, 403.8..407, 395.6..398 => 0.747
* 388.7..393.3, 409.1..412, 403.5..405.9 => -0.360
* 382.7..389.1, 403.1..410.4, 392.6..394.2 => 0.571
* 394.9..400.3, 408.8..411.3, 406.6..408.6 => -0.239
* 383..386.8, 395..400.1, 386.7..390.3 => -0.274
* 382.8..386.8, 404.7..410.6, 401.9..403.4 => -0.233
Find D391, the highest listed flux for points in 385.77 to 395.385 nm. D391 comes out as 27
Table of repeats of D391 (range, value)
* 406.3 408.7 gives 33.9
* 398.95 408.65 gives 34.2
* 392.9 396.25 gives 26.2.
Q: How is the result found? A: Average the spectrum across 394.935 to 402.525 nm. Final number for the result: 26.5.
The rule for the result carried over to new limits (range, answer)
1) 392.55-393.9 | 15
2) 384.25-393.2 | 21.9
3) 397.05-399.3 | 24.6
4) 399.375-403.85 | 32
